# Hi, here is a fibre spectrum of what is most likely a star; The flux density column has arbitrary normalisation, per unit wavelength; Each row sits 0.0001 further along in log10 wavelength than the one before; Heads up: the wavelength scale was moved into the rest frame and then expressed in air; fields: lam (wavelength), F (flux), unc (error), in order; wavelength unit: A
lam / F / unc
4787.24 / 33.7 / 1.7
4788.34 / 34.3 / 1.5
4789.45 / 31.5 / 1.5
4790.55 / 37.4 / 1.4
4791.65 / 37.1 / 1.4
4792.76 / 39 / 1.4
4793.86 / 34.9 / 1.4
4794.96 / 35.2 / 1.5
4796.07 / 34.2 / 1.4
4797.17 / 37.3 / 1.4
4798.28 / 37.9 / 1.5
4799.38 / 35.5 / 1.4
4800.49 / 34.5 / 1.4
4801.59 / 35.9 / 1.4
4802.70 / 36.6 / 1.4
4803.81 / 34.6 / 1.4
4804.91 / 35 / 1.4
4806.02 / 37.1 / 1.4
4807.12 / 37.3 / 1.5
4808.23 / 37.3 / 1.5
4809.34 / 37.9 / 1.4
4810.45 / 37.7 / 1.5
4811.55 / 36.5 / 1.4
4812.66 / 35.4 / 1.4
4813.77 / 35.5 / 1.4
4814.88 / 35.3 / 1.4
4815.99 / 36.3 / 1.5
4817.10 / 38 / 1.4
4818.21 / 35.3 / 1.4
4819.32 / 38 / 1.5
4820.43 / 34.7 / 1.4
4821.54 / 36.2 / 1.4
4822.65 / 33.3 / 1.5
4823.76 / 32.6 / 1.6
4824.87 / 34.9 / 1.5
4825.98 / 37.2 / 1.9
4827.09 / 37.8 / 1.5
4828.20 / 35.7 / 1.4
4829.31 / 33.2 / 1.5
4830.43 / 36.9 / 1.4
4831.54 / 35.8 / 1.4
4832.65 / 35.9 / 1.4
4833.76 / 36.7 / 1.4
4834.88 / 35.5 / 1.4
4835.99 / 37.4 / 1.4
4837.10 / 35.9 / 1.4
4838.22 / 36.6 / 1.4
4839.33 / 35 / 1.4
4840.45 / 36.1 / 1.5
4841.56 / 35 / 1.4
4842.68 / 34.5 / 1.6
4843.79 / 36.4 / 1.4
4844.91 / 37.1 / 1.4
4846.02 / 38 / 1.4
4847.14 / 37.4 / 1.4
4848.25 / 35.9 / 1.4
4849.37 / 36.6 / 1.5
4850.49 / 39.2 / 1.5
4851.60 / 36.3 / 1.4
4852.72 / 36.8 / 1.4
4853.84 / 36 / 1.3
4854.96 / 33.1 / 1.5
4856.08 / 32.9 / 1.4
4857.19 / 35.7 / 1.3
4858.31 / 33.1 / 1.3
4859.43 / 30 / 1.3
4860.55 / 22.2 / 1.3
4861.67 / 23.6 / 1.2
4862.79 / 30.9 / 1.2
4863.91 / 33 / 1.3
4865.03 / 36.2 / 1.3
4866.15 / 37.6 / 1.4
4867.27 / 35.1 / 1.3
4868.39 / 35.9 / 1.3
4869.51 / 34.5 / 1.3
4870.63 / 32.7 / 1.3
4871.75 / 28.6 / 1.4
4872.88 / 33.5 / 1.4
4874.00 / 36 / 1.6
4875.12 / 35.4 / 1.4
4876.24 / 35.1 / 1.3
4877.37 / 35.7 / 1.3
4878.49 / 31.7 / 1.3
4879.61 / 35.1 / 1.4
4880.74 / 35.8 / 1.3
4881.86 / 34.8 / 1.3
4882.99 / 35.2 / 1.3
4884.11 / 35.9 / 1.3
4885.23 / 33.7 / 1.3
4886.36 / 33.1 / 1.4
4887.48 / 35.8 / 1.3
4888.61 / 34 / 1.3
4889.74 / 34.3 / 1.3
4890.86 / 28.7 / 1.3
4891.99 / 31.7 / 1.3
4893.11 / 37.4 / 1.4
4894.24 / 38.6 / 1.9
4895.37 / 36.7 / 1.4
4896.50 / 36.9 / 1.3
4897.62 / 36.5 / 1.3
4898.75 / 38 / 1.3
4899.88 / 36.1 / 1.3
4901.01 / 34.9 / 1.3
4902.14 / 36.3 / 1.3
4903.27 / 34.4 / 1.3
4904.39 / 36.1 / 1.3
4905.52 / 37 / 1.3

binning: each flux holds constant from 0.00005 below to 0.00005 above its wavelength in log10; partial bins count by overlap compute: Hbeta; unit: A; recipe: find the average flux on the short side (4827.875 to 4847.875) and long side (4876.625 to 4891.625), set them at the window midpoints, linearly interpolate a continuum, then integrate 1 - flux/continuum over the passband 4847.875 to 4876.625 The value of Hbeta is 1.12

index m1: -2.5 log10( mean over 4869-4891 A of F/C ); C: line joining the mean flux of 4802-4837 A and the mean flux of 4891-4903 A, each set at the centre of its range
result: 0.06 mag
